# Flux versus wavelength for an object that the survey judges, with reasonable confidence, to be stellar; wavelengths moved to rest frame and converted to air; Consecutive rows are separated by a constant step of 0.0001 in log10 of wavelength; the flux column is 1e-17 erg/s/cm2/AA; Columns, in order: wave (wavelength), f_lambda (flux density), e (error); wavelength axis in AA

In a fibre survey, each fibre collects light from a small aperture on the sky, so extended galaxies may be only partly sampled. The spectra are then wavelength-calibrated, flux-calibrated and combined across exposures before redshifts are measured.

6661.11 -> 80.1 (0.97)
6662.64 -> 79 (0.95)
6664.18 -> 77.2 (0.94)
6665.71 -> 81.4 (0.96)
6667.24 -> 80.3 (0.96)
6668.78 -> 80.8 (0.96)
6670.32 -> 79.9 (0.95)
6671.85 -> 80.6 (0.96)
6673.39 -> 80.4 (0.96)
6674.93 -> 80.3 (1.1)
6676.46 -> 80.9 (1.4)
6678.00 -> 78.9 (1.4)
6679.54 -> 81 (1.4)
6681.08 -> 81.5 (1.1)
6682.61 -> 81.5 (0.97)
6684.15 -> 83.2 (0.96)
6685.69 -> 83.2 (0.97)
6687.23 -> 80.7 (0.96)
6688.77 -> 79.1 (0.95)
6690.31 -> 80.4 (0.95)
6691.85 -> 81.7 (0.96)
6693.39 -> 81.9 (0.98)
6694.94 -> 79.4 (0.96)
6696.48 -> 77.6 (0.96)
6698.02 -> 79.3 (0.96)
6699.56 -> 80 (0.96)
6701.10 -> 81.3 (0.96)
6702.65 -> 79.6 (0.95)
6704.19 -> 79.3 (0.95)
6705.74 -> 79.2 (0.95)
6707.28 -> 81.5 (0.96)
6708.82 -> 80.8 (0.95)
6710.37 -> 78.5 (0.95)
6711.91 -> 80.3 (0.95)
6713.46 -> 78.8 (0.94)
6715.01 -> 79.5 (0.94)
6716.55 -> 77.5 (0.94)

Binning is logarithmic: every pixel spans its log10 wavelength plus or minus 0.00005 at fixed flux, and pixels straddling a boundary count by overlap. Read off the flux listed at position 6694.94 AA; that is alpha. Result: 79.4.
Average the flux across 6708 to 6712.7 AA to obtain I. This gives 79.9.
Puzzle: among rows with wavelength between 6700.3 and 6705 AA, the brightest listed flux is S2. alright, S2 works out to 81.3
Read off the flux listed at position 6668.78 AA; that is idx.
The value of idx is 80.8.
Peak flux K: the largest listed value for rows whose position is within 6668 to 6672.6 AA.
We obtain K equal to 80.8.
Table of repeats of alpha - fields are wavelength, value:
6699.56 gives 80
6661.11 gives 80.1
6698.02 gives 79.3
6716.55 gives 77.5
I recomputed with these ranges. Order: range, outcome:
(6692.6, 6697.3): 79.6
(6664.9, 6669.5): 80.9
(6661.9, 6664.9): 78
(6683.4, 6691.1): 81.3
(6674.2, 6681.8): 80.5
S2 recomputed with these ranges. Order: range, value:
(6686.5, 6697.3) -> 81.9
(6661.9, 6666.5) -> 81.4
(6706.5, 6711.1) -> 81.5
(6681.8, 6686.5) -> 83.2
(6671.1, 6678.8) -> 80.9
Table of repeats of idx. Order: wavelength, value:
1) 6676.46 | 80.9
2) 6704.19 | 79.3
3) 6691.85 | 81.7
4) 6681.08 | 81.5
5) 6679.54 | 81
